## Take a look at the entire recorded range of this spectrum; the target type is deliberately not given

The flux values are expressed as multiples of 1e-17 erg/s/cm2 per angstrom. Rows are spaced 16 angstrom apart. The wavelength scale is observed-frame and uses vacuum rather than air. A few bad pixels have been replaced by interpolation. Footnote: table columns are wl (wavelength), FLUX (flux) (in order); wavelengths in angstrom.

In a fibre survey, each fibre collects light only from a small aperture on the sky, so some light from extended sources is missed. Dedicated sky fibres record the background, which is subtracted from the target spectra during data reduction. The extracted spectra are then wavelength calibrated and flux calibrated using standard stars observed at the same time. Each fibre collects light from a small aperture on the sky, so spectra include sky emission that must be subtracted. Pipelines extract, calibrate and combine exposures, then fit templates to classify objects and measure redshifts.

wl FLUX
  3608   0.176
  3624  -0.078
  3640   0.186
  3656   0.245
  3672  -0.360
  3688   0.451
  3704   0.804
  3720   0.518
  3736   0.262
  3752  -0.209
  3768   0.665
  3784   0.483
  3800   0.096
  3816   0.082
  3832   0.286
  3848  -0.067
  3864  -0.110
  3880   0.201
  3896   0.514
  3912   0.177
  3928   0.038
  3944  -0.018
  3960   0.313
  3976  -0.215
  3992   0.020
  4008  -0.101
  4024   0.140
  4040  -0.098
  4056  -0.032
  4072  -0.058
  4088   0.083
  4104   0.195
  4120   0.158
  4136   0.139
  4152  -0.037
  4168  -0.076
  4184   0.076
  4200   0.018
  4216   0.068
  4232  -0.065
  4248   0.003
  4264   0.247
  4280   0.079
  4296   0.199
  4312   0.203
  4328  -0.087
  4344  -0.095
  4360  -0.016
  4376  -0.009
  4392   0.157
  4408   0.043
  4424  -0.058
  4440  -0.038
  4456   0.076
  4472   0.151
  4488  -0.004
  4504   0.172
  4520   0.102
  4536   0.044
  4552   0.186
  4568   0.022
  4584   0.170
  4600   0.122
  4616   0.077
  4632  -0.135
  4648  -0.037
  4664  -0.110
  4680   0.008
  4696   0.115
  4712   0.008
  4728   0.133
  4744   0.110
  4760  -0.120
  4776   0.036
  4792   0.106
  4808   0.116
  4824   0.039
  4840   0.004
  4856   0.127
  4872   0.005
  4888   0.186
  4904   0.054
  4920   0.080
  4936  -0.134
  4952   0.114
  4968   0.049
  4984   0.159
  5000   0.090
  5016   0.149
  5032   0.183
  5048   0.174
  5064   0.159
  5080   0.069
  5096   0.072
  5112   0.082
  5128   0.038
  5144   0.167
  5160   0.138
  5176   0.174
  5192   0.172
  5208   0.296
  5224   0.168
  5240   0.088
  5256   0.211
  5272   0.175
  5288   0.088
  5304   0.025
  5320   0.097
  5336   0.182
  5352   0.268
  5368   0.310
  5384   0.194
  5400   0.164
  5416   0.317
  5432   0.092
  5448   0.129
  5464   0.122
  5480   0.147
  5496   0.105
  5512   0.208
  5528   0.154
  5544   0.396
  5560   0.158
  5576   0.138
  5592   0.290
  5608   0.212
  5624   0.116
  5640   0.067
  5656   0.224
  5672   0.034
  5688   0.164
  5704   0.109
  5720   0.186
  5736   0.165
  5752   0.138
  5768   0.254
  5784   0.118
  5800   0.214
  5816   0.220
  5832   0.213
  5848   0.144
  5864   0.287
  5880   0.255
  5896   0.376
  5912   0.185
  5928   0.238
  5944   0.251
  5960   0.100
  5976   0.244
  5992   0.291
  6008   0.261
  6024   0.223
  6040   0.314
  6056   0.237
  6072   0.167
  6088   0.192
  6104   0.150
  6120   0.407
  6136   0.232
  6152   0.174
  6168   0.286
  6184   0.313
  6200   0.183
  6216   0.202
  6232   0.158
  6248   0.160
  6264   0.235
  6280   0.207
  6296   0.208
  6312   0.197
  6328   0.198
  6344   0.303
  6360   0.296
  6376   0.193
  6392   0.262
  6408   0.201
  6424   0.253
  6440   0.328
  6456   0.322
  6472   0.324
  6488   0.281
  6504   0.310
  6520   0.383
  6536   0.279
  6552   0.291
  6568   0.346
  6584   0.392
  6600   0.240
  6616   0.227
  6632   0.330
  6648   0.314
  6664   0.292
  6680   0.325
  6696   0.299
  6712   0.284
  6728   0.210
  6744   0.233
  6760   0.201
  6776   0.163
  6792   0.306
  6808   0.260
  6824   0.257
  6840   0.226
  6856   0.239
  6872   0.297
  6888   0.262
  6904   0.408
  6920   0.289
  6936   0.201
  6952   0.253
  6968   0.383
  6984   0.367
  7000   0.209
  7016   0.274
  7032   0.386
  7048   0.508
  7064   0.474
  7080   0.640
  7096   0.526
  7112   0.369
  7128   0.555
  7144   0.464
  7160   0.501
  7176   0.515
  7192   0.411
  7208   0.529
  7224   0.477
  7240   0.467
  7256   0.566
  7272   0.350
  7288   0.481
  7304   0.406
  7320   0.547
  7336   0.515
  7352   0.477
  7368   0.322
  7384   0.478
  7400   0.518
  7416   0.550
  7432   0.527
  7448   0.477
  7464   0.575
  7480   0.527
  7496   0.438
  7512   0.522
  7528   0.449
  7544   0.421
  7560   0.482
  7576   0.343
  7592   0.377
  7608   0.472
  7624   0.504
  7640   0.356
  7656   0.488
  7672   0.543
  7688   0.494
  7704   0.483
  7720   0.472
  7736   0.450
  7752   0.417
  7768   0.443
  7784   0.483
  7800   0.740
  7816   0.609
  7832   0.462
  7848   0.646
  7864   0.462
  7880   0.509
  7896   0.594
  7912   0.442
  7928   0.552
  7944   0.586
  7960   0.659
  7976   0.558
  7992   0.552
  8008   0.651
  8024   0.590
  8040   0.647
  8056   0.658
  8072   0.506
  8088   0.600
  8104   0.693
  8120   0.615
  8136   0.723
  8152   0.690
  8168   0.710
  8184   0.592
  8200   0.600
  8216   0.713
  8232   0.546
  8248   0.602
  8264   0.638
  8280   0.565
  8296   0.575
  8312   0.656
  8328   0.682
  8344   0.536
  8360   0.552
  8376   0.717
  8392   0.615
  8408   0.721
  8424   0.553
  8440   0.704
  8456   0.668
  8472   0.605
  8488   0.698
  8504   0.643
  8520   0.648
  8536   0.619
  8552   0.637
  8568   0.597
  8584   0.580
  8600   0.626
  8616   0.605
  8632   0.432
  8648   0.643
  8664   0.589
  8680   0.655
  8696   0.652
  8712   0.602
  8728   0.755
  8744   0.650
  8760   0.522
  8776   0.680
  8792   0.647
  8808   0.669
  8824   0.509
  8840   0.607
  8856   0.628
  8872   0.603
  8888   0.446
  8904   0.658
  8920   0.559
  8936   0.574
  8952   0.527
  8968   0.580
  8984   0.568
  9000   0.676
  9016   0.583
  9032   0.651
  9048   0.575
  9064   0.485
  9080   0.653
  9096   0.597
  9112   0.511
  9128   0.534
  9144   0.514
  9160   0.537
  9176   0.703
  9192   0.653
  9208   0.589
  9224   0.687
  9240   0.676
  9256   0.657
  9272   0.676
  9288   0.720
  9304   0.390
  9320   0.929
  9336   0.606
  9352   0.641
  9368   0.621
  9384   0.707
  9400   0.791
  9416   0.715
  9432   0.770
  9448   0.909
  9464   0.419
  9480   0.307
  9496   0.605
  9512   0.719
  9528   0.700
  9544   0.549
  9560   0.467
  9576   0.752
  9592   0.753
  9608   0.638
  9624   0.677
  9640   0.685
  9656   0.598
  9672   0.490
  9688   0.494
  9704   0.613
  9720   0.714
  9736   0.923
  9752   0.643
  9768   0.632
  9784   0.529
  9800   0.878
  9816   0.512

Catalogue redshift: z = 0.763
